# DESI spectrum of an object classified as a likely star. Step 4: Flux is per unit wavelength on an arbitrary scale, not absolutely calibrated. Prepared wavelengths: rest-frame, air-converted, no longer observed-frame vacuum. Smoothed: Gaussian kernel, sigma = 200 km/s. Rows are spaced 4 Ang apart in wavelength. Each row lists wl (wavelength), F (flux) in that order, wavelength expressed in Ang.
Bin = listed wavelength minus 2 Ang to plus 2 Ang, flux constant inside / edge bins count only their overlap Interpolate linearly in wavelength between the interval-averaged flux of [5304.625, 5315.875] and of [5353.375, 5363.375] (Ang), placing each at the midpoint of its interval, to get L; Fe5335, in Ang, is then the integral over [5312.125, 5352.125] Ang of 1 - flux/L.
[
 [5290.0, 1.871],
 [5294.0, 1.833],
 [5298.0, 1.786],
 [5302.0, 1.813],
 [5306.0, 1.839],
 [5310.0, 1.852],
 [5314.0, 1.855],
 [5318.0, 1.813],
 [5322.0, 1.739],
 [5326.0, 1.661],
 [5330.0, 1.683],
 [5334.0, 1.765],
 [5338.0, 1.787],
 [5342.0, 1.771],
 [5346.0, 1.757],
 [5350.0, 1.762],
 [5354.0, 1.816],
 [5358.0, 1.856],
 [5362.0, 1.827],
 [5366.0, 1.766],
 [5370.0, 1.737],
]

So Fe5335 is 1.8 Ang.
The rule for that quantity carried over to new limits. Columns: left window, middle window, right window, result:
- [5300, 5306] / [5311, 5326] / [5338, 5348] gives 0.1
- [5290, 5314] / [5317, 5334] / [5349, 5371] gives 0.9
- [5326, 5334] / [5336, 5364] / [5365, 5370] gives -1.1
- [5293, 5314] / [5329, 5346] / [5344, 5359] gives 0.4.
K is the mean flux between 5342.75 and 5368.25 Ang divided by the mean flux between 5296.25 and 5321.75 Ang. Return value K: 1.0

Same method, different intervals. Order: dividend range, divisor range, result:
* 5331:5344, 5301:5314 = 0.96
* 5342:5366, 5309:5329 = 1.01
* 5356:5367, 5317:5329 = 1.05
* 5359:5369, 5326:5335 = 1.05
